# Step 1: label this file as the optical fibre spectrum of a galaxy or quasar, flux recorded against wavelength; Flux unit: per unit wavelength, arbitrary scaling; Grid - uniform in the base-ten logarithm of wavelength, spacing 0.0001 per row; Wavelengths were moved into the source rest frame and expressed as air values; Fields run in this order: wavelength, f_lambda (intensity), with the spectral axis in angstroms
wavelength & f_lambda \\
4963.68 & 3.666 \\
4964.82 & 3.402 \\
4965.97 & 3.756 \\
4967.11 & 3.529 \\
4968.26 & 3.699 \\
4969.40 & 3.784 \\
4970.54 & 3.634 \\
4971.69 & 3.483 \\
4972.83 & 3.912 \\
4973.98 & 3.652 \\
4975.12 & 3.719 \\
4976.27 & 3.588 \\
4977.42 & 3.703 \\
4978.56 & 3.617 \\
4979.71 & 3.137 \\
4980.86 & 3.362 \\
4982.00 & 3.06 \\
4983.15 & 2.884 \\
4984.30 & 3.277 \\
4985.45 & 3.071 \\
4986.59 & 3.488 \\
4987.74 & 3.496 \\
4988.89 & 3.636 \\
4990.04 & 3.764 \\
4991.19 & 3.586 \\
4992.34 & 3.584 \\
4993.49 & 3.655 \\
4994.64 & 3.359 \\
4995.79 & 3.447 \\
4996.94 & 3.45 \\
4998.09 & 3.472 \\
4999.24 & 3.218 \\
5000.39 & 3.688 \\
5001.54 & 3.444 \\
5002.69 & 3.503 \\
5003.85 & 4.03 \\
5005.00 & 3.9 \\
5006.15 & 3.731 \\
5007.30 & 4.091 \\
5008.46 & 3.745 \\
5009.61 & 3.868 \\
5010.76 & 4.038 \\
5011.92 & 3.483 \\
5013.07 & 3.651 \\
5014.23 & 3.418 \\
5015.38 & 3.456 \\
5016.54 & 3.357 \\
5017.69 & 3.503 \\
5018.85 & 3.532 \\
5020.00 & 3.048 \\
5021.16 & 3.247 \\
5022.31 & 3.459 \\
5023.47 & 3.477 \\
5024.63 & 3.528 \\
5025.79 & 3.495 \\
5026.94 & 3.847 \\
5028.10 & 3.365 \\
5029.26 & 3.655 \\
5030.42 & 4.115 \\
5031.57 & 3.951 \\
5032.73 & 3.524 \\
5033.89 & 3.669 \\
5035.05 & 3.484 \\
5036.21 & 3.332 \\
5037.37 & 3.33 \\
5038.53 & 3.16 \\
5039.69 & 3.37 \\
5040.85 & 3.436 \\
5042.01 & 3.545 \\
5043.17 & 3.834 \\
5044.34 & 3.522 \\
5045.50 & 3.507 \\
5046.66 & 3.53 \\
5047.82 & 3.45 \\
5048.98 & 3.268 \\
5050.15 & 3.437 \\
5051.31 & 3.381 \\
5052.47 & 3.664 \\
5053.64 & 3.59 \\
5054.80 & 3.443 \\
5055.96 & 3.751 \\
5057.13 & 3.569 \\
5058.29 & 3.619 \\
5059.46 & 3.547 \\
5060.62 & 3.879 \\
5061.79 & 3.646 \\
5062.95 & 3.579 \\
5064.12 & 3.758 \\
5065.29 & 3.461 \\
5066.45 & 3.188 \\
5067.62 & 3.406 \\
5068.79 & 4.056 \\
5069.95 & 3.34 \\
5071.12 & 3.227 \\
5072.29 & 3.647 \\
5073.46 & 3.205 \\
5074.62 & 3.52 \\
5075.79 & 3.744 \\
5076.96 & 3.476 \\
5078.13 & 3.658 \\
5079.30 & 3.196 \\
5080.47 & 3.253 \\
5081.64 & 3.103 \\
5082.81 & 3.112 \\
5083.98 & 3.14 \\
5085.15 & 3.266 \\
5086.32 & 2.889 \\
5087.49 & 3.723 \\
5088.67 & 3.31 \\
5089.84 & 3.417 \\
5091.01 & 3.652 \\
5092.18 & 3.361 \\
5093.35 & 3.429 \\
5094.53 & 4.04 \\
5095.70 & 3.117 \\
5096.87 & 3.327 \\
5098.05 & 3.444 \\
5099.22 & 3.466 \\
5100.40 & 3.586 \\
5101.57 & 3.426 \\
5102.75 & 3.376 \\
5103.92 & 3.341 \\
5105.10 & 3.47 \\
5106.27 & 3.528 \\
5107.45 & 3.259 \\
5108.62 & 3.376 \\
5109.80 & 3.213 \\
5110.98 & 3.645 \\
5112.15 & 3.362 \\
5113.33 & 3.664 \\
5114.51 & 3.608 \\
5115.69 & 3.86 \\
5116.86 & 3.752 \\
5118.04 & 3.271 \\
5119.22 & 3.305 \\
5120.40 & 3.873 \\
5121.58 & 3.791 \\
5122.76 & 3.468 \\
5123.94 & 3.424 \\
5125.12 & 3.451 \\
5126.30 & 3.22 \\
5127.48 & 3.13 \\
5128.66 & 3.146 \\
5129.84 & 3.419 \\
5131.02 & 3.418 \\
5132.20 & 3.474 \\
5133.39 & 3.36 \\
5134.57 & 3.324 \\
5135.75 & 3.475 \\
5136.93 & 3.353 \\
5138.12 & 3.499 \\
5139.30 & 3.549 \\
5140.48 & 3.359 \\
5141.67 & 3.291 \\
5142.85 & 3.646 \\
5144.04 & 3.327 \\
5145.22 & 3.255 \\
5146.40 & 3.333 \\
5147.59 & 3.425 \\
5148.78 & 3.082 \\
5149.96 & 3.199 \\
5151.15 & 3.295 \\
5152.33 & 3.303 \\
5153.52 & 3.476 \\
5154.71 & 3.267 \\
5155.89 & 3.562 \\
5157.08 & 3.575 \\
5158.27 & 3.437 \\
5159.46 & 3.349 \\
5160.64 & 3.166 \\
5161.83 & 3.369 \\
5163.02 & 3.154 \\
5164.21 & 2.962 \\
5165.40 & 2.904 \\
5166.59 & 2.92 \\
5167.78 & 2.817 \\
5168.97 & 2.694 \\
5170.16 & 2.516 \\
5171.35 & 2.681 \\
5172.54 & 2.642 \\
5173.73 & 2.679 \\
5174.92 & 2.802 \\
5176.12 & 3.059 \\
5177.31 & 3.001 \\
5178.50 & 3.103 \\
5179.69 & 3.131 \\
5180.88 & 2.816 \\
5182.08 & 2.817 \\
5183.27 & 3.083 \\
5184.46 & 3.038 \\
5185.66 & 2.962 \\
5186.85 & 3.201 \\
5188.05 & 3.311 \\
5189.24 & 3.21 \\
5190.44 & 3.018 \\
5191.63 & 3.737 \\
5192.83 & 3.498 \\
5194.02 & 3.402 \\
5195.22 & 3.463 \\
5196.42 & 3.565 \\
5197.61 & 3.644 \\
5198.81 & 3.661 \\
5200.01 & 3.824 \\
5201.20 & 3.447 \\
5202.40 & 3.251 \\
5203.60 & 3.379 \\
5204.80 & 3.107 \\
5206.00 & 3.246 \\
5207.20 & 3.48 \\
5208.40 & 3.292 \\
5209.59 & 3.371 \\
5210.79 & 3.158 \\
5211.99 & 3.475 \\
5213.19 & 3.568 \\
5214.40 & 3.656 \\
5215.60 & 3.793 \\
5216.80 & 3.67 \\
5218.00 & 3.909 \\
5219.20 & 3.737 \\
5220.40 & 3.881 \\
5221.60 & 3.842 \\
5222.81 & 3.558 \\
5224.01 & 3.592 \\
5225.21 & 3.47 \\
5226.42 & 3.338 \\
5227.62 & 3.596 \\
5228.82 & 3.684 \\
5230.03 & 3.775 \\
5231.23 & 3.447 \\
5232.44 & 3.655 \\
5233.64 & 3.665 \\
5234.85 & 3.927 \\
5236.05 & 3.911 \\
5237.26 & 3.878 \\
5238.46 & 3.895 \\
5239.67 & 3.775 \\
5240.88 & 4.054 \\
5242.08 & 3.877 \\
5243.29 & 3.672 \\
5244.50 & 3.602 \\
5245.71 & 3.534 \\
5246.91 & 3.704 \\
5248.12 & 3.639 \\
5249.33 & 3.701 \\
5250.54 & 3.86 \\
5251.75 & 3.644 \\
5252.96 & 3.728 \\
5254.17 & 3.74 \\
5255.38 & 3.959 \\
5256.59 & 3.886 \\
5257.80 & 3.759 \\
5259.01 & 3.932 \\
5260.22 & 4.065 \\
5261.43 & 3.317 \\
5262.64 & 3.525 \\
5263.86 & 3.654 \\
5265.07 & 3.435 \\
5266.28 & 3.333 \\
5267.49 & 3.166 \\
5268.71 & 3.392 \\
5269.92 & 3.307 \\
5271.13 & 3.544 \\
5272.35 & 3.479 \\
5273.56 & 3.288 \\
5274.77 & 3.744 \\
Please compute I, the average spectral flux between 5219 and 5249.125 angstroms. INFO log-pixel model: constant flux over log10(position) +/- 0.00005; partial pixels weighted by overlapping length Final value 3.71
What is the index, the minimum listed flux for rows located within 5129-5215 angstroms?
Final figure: 2.516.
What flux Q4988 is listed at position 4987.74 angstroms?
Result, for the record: 3.496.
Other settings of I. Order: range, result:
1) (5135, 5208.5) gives 3.23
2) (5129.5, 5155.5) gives 3.37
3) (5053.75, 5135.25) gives 3.46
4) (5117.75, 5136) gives 3.41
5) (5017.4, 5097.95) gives 3.48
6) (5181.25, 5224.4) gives 3.44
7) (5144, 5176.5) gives 3.11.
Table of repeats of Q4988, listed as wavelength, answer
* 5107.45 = 3.259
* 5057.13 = 3.569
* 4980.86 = 3.362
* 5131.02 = 3.418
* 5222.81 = 3.558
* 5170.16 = 2.516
